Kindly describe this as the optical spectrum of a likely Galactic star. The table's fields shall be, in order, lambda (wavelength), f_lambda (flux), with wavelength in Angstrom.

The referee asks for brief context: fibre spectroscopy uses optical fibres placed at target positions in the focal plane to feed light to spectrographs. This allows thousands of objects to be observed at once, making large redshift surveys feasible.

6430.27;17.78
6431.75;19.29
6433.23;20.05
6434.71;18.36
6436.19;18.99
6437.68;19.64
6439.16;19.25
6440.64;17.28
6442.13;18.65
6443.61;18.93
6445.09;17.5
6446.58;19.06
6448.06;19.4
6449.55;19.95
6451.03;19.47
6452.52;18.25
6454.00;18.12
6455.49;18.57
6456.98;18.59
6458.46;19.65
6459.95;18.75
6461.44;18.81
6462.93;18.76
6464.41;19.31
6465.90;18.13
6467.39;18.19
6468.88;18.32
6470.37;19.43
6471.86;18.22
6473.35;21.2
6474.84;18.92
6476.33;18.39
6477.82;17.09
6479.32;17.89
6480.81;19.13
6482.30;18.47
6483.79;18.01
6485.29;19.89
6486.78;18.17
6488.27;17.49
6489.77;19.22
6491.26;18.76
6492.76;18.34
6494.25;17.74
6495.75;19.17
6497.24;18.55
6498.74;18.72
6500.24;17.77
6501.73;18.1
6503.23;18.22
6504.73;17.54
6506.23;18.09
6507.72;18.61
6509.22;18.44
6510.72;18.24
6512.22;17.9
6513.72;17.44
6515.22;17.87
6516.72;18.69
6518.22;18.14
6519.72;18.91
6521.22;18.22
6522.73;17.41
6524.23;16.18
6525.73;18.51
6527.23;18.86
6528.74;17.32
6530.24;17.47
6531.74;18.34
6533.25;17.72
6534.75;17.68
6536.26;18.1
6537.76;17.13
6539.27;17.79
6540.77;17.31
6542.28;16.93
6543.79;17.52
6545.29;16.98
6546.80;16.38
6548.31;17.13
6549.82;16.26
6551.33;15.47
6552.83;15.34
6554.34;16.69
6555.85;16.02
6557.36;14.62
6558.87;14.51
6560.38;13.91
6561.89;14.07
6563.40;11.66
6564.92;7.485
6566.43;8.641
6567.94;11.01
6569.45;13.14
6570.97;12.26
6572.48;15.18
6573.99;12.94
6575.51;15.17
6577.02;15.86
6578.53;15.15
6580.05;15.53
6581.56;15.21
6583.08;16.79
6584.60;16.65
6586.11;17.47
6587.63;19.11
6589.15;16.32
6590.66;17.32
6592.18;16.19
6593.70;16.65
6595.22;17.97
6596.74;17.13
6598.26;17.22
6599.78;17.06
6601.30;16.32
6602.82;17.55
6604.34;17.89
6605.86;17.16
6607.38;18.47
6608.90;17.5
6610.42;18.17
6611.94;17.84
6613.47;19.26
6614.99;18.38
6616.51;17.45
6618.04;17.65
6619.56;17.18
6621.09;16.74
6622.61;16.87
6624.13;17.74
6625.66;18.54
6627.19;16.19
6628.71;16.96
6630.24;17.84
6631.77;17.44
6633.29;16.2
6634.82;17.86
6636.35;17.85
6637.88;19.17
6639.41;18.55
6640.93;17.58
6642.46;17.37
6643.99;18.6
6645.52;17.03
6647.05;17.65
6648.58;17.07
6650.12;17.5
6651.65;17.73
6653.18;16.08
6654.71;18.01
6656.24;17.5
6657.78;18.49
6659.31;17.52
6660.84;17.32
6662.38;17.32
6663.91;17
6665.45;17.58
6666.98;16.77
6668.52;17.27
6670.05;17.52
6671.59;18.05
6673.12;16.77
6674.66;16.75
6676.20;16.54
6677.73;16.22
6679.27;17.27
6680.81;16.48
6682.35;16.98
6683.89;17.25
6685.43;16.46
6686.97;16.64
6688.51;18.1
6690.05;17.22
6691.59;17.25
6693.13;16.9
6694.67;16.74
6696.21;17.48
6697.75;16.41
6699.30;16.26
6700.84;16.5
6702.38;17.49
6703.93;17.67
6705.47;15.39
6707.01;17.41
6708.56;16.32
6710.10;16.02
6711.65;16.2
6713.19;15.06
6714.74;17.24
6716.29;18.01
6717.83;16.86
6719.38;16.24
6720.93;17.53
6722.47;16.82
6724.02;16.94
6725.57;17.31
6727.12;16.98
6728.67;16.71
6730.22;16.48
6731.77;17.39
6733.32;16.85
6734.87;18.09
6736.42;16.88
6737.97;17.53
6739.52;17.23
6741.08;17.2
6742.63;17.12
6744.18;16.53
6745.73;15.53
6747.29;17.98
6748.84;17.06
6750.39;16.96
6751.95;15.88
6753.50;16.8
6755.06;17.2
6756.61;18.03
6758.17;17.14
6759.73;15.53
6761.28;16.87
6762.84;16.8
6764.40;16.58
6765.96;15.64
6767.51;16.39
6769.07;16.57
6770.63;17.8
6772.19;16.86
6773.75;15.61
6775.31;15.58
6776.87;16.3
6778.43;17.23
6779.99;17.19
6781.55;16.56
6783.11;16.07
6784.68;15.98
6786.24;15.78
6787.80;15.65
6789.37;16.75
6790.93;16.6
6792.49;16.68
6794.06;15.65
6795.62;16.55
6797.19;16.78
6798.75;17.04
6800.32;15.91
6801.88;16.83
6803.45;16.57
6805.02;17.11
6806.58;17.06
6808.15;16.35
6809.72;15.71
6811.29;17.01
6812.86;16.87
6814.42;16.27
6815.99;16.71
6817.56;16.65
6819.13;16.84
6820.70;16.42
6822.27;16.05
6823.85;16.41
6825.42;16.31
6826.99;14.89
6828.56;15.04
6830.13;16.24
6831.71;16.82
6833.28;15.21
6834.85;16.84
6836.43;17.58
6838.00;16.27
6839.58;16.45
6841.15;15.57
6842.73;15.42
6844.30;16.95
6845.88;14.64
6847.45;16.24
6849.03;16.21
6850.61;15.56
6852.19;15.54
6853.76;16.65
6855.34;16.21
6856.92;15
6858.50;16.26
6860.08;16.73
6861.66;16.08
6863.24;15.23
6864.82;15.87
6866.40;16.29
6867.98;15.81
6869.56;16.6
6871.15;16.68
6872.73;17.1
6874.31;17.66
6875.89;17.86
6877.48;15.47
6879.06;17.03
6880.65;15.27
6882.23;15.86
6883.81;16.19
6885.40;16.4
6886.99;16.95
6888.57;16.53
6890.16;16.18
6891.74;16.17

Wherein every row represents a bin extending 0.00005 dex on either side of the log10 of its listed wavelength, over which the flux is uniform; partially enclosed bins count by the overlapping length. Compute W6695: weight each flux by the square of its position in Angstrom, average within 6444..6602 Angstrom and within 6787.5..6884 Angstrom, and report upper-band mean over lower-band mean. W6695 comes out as 1.04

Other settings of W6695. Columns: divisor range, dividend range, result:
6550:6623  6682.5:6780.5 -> 1.11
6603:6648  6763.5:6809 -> 0.98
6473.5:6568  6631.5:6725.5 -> 1.05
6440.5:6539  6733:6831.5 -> 0.98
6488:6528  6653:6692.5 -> 0.99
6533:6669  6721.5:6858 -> 1.05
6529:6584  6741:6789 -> 1.16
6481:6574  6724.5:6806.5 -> 1.07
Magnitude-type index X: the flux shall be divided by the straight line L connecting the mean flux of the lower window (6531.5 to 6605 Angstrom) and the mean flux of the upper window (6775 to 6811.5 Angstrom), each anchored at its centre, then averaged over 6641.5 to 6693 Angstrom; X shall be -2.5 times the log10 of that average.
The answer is -0.08 mag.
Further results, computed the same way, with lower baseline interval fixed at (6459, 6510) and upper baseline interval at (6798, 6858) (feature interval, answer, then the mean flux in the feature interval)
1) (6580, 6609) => 0.043 mag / 17.1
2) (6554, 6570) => 0.373 mag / 12.8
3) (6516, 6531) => 0.018 mag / 18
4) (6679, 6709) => 0.015 mag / 16.9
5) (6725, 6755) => -0.009 mag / 17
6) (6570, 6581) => 0.225 mag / 14.6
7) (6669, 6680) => 0.015 mag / 17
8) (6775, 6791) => 0.013 mag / 16.3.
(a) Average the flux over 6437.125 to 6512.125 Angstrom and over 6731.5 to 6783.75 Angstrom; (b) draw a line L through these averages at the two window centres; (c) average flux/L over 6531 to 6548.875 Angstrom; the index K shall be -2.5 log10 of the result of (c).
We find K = 0.05 mag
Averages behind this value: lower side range 18.6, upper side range 16.8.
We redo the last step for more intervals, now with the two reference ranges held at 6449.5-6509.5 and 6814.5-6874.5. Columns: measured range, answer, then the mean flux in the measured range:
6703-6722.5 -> 0.023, 16.7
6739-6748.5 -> -0.006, 16.9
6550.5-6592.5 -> 0.224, 14.6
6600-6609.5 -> 0.018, 17.5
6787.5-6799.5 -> 0.001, 16.5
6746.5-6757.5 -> -0.022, 17.1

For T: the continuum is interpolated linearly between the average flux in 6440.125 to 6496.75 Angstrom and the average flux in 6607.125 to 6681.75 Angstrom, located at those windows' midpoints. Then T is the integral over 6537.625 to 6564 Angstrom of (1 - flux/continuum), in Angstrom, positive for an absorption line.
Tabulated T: 3.3 Angstrom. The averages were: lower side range 18.7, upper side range 17.5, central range 15.9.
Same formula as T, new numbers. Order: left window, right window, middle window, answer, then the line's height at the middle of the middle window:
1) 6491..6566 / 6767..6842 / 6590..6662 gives -3.1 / 16.8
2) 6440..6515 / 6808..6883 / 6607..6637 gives 0.1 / 17.6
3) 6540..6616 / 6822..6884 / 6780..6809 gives -0.7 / 16.1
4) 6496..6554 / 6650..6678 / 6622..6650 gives -0.4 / 17.4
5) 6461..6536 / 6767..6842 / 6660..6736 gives 0.6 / 17.1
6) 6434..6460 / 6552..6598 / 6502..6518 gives -1.2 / 16.9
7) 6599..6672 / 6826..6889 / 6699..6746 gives 0.5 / 17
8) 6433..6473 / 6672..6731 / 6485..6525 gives 0.4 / 18.4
